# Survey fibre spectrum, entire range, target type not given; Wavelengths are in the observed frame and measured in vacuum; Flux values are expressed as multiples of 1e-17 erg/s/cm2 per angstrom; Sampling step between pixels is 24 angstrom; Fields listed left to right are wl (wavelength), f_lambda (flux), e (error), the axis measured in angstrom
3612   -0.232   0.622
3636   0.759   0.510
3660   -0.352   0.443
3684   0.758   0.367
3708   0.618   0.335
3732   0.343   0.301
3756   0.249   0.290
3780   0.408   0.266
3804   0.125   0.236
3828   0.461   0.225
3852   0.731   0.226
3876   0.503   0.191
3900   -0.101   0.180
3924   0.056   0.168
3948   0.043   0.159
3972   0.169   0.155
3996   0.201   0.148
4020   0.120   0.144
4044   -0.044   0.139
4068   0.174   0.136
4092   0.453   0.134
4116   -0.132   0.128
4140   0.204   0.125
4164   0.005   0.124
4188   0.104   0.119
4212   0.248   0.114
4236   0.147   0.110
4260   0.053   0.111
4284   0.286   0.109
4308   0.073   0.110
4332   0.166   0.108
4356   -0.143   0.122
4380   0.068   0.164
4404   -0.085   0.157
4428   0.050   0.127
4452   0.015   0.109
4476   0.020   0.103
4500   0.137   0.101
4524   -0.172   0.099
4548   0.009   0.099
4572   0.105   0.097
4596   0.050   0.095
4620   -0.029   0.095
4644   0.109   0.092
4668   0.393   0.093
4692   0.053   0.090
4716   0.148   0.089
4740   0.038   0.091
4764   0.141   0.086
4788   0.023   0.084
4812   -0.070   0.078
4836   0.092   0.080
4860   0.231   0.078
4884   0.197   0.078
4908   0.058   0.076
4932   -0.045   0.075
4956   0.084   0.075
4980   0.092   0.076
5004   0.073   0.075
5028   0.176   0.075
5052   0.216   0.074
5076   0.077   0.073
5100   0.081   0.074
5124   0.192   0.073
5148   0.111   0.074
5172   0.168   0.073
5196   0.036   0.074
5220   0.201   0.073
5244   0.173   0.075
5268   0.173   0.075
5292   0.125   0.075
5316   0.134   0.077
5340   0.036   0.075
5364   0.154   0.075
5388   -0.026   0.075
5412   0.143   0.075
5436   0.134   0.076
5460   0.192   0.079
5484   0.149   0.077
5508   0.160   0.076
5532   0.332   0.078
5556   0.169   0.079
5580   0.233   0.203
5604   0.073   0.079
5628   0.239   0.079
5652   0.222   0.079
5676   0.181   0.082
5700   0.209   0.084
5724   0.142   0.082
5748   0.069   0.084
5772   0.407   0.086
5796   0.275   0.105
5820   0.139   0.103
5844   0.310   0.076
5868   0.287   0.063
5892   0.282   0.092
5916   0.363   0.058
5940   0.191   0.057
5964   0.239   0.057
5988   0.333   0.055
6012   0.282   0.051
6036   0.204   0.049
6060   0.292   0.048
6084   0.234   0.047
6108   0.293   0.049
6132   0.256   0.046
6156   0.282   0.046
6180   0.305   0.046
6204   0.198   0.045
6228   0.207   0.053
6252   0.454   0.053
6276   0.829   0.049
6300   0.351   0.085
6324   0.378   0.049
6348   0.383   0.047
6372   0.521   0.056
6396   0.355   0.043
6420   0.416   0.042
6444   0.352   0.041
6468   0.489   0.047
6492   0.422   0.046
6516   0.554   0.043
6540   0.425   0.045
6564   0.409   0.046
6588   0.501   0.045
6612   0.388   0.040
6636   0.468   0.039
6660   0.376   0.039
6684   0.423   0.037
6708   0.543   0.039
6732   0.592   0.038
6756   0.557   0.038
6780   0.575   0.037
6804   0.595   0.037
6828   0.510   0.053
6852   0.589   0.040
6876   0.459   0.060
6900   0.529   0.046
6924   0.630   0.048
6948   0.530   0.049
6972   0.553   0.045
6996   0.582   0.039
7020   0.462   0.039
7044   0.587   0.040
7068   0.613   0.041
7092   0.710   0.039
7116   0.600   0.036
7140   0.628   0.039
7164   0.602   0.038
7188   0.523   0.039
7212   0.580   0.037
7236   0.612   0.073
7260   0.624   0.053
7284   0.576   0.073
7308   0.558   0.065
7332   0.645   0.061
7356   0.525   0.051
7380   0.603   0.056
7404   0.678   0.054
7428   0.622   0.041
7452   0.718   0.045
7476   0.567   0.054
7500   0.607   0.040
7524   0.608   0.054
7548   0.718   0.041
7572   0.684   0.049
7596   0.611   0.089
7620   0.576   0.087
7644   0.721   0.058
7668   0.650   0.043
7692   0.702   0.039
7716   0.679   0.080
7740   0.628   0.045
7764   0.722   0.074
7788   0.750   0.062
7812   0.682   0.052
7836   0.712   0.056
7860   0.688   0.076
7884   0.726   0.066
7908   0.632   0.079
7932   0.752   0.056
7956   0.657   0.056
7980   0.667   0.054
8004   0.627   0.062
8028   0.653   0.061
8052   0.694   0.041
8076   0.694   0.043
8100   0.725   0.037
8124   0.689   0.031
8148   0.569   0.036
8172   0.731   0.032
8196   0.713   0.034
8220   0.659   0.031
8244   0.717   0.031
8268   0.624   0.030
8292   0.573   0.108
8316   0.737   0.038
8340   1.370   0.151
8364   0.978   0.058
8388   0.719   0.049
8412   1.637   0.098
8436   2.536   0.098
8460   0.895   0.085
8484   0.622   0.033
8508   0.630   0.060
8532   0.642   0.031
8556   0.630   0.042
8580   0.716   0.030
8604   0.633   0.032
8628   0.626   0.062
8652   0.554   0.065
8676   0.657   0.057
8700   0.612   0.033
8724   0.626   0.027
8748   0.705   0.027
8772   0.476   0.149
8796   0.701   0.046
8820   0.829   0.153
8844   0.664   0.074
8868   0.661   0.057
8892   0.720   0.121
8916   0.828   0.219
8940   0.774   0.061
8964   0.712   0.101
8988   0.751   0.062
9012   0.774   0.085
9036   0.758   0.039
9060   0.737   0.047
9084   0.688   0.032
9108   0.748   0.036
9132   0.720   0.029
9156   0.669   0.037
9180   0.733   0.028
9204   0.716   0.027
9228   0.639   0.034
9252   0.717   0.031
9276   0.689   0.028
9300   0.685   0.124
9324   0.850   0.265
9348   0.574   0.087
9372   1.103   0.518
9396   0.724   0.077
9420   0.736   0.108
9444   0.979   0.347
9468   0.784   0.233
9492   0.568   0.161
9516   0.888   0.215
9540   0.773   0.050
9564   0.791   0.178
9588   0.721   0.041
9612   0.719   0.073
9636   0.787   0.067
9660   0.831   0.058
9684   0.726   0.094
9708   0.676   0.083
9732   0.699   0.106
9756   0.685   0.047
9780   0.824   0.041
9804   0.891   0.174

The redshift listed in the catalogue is 0.68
